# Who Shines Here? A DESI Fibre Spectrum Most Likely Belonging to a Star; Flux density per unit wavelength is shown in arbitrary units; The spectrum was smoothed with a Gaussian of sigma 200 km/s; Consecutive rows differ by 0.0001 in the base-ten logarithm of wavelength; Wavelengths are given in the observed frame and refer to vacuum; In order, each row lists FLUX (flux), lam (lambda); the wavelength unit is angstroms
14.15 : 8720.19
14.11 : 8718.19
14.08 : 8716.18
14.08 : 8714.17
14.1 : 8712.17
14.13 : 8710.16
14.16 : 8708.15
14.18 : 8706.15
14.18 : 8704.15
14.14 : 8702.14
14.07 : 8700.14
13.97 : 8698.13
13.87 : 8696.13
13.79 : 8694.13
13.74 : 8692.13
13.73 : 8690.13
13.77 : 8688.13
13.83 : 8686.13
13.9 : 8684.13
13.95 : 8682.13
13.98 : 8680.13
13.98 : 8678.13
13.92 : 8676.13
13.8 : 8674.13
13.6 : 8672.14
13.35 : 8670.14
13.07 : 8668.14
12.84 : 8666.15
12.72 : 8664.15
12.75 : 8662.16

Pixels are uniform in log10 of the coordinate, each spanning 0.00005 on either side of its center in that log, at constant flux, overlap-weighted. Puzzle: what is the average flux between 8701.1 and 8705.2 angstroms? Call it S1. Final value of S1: 14.2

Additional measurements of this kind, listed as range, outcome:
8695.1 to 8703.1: 14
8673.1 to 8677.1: 13.9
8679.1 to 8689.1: 13.9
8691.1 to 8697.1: 13.8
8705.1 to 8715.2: 14.1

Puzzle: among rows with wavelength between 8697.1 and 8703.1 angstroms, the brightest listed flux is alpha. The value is 14.14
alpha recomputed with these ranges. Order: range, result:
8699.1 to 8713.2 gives 14.18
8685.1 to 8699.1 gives 13.97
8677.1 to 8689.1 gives 13.98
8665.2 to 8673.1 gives 13.6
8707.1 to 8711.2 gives 14.16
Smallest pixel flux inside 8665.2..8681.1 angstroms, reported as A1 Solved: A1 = 12.84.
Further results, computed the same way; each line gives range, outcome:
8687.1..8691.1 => 13.73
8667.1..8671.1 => 13.07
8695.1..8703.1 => 13.87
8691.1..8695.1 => 13.74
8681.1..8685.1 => 13.9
